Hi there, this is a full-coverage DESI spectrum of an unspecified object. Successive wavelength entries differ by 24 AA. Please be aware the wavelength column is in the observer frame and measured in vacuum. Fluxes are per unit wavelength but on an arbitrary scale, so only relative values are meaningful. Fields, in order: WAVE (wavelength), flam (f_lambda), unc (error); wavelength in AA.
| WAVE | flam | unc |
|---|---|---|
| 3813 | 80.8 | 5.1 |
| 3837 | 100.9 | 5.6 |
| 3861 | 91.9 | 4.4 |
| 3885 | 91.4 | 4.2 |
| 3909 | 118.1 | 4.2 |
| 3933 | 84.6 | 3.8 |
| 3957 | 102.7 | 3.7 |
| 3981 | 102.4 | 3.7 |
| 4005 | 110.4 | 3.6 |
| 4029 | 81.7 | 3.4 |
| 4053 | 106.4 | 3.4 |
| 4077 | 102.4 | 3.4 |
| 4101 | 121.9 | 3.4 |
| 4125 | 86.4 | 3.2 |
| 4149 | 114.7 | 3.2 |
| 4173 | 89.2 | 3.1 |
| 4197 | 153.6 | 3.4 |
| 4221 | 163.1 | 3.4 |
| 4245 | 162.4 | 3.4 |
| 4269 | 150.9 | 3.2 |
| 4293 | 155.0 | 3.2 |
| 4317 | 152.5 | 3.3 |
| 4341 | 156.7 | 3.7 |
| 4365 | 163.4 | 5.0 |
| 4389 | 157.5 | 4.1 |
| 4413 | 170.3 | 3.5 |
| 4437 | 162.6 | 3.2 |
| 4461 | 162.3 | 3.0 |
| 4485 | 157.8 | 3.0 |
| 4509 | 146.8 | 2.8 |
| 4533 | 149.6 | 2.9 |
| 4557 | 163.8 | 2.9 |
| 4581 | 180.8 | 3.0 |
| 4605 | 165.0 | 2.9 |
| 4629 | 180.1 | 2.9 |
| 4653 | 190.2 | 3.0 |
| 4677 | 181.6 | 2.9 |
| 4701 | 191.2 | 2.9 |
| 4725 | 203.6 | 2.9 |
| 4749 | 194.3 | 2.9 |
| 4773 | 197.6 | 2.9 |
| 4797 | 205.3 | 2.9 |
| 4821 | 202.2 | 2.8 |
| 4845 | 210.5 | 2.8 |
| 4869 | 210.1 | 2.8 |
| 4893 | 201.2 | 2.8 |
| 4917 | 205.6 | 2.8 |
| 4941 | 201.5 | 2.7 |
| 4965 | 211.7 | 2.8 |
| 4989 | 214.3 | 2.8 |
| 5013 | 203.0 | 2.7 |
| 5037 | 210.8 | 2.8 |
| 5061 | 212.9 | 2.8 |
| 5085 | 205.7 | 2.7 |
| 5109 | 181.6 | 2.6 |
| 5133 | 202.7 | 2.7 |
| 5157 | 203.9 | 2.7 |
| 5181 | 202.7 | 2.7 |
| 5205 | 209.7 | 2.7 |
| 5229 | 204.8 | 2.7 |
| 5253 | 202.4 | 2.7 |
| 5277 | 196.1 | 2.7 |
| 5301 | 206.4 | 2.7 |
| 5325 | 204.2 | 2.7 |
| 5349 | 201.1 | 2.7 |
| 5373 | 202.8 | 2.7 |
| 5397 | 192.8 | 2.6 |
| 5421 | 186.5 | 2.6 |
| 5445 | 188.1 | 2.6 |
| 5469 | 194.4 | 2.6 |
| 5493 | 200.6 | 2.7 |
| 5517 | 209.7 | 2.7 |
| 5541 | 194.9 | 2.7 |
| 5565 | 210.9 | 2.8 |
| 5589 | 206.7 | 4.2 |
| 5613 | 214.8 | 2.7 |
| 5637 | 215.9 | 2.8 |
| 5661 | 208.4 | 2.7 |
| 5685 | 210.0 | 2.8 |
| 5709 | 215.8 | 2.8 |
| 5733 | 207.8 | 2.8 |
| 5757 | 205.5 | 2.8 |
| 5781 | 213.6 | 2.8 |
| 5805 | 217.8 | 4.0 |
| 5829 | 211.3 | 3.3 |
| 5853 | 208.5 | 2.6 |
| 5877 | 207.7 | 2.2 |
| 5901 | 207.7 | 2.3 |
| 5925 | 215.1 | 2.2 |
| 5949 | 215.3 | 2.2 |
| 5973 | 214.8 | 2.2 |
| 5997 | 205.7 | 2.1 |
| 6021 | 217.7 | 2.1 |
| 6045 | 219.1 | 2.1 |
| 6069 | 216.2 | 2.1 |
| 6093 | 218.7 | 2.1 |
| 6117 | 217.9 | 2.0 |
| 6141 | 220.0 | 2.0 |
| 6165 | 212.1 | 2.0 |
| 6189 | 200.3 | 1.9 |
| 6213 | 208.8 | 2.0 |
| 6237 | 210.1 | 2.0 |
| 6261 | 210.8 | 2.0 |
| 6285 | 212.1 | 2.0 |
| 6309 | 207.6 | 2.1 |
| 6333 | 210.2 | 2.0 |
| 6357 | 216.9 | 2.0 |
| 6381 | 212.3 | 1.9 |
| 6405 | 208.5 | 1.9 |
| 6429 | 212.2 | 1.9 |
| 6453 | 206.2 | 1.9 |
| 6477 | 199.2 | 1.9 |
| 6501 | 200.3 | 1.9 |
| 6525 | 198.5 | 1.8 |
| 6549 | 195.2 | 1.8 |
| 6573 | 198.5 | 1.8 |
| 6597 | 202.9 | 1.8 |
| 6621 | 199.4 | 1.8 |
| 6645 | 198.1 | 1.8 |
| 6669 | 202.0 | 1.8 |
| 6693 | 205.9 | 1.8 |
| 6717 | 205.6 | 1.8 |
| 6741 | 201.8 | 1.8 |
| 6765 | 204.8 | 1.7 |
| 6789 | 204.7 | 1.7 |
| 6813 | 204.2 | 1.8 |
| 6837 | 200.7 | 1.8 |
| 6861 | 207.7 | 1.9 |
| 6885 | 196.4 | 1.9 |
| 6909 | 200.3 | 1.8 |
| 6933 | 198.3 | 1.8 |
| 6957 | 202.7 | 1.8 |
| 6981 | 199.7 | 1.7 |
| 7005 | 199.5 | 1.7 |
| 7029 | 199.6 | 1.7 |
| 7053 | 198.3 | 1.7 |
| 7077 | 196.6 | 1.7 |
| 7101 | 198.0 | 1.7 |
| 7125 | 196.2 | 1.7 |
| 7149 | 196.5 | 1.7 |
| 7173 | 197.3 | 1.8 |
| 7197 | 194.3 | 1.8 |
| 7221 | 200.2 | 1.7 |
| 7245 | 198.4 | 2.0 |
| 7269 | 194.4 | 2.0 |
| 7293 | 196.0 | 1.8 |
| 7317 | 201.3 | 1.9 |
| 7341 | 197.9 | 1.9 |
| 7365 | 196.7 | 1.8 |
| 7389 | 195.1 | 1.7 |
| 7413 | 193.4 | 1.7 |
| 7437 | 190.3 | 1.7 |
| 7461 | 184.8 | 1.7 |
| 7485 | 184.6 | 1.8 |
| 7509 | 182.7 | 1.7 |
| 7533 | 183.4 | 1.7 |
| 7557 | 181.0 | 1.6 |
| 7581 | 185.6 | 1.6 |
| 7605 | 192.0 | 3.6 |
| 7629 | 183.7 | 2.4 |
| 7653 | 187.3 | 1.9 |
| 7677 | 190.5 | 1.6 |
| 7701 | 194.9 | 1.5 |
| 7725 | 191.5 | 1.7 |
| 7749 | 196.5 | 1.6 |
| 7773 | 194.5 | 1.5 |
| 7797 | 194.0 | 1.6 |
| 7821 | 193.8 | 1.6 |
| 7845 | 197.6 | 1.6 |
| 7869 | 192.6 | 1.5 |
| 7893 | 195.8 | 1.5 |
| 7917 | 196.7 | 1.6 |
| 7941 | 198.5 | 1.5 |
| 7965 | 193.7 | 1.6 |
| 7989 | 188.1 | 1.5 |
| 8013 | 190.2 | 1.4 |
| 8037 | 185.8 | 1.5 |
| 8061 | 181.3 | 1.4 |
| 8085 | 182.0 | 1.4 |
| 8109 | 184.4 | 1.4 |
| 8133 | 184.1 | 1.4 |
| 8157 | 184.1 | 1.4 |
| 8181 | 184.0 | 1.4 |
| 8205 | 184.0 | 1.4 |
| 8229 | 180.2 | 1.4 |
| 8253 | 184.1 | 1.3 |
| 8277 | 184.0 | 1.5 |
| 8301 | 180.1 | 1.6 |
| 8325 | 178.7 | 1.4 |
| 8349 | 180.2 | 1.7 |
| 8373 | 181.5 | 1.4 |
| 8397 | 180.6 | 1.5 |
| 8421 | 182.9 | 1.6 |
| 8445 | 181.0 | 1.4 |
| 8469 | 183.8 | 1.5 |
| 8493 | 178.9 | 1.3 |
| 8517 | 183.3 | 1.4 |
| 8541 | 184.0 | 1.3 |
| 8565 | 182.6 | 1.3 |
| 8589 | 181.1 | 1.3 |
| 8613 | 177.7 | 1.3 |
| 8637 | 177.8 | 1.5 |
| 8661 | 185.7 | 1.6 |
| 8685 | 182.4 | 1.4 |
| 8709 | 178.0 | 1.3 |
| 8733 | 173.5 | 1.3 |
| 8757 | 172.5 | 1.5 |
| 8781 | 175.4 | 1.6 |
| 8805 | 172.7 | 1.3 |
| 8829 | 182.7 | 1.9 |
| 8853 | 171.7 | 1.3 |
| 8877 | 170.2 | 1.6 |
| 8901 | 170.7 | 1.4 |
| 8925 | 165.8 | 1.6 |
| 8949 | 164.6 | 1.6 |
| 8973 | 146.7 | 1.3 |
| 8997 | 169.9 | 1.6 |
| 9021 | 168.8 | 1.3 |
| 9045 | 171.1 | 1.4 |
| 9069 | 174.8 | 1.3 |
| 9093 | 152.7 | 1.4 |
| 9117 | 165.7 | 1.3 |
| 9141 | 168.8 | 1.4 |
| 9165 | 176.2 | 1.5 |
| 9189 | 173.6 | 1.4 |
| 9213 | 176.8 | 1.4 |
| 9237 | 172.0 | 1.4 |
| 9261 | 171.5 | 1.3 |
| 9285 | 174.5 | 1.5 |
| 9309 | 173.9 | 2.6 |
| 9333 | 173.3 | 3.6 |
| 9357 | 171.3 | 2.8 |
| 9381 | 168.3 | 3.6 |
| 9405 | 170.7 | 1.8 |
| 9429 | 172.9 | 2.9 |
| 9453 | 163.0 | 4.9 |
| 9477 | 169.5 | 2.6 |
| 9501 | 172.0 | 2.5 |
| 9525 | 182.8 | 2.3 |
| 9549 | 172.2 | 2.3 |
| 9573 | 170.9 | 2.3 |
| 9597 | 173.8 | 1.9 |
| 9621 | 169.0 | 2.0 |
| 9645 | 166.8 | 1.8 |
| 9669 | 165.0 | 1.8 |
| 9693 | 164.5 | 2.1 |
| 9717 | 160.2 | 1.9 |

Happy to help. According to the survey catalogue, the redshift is 0.05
